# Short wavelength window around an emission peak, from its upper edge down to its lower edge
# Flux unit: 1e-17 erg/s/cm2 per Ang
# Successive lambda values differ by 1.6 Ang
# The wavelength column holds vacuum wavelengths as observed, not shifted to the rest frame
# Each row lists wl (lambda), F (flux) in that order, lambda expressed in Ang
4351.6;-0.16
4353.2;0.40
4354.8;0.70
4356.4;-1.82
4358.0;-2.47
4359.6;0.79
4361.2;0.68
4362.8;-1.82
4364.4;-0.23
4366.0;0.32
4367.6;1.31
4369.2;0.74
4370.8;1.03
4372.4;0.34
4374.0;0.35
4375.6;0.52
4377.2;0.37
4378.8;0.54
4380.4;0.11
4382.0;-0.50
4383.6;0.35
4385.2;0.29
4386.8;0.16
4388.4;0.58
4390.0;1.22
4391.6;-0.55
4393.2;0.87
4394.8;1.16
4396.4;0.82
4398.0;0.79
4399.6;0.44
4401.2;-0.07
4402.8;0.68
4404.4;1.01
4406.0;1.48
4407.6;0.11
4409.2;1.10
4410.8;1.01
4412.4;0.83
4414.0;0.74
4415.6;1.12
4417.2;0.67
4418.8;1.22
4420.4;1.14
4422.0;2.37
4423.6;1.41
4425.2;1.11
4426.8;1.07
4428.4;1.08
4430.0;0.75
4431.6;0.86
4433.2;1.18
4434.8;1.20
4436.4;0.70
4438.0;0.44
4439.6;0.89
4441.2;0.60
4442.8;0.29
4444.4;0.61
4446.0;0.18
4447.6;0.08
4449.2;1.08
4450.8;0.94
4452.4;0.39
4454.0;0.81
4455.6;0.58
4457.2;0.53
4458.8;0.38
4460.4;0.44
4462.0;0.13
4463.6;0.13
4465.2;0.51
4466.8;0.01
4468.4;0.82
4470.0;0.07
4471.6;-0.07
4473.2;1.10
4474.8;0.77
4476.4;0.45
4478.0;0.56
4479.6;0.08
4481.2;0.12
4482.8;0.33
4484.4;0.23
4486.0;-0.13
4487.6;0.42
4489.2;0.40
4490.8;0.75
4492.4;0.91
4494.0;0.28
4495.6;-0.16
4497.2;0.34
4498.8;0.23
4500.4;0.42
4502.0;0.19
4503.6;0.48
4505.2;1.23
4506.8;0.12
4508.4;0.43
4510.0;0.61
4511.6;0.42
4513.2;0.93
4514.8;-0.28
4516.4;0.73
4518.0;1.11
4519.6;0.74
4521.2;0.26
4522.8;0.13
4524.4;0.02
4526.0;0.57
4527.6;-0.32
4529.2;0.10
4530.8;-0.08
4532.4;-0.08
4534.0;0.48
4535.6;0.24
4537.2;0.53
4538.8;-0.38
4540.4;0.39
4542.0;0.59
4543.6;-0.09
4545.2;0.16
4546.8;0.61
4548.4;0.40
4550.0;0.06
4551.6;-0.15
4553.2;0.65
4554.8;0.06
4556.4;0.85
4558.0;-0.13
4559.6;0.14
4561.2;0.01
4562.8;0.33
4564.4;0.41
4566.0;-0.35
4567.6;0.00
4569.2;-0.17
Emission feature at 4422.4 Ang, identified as C IV 1549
